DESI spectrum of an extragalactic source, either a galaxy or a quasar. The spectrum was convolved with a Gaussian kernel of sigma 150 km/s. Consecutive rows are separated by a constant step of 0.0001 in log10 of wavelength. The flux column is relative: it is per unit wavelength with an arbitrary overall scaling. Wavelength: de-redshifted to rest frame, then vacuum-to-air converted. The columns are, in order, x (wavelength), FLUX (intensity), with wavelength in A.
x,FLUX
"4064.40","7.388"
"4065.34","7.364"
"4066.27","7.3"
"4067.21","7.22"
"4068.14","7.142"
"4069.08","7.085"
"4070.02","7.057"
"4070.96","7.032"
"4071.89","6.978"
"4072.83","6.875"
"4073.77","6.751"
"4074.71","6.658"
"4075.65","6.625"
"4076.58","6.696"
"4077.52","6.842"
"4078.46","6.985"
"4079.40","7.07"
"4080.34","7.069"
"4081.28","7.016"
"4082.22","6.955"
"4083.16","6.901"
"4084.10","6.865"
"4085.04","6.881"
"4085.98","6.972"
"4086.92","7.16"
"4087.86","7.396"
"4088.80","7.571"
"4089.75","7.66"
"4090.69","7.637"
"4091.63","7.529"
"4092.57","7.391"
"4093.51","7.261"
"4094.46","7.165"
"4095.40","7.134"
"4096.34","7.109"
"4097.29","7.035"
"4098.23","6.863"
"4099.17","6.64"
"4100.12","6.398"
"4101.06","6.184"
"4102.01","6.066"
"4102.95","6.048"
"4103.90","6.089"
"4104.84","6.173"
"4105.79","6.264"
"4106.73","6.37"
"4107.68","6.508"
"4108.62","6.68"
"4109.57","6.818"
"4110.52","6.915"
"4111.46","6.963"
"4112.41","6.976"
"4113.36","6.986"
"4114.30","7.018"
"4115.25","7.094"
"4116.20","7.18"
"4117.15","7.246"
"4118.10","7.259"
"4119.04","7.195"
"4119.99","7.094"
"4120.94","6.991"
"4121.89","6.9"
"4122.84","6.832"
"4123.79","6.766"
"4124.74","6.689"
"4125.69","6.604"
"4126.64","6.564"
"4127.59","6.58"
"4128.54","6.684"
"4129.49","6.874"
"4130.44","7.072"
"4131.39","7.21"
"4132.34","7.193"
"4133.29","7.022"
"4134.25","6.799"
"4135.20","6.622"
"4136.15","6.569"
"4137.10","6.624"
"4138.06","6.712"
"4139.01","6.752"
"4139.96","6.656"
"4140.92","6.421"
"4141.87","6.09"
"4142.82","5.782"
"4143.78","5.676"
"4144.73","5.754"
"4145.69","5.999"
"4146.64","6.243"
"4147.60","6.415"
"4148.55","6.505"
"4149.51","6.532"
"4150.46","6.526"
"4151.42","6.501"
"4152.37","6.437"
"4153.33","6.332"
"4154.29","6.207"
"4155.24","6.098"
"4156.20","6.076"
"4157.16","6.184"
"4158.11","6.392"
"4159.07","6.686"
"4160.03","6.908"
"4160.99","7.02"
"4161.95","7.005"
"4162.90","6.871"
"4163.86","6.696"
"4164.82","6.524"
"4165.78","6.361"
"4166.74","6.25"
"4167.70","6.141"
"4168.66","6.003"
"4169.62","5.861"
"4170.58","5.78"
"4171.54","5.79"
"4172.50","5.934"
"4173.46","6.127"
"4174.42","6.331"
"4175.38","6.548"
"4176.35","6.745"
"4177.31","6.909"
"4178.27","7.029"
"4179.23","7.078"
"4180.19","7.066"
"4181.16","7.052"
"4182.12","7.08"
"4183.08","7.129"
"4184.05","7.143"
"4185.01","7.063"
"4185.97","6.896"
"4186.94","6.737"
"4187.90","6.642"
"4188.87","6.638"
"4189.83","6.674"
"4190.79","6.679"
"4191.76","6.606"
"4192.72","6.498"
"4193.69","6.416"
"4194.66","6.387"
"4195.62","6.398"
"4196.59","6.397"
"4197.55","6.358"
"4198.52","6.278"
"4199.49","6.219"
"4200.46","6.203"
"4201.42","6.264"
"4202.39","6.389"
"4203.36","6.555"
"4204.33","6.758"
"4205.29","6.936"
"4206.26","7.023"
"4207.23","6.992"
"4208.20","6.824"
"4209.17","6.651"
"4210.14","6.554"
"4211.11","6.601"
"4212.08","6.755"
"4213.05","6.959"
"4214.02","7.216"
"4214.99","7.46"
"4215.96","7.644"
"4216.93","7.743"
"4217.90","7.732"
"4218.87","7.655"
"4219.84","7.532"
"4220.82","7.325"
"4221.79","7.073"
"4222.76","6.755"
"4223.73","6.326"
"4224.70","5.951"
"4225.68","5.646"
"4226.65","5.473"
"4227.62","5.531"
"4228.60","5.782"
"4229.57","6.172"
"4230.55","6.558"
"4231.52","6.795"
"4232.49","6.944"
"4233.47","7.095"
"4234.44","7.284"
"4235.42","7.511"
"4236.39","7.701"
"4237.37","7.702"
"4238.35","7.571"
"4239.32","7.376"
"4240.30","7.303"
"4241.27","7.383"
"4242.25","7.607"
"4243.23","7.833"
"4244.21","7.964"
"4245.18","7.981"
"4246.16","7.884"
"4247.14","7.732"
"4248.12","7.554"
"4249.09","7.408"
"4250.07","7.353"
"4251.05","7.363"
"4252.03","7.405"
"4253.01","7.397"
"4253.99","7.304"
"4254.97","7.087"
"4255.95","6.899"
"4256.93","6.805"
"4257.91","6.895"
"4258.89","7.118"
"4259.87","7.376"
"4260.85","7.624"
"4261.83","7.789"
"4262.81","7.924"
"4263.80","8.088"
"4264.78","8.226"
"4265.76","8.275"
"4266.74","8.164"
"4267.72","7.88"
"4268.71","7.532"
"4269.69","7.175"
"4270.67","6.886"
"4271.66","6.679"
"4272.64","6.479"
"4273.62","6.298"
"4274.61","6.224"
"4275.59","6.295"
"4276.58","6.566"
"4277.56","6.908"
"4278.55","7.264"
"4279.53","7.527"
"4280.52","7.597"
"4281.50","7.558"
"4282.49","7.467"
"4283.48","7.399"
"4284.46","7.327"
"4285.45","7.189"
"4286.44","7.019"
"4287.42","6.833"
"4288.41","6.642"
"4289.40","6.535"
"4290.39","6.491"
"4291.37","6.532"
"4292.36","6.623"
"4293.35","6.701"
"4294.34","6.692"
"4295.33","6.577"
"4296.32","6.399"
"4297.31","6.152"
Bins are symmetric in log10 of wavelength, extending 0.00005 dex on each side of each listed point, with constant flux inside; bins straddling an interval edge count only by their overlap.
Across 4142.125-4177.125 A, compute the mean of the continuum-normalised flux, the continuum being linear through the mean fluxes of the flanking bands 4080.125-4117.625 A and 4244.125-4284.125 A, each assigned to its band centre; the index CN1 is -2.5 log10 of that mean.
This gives 0.12 mag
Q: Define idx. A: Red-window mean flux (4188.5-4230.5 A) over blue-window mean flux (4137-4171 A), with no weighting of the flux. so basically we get 1.0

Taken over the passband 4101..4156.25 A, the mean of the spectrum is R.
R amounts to 6.61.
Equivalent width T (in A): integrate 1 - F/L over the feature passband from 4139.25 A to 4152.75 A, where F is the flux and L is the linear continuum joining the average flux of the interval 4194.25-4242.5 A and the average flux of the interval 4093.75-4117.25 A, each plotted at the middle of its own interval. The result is 1.0 A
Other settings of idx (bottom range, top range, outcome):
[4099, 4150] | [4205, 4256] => 1.07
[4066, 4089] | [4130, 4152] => 0.93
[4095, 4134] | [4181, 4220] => 1.00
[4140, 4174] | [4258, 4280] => 1.16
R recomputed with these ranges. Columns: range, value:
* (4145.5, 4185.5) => 6.52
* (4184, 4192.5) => 6.77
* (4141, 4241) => 6.63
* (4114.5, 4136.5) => 6.92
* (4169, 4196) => 6.61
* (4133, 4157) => 6.36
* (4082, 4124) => 6.91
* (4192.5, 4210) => 6.53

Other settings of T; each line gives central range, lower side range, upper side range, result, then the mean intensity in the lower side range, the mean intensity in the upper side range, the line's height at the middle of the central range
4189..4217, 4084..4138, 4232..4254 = 2.4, 6.88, 7.51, 7.32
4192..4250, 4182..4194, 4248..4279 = 0.5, 6.78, 7.25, 6.99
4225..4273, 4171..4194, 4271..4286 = -2.5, 6.7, 6.98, 6.9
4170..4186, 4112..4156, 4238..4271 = 0.7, 6.65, 7.54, 6.98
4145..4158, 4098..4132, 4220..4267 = 1.1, 6.75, 7.21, 6.88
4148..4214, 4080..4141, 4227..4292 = 4.4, 6.88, 7.21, 7.03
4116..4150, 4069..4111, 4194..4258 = 1.2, 6.87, 6.97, 6.9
